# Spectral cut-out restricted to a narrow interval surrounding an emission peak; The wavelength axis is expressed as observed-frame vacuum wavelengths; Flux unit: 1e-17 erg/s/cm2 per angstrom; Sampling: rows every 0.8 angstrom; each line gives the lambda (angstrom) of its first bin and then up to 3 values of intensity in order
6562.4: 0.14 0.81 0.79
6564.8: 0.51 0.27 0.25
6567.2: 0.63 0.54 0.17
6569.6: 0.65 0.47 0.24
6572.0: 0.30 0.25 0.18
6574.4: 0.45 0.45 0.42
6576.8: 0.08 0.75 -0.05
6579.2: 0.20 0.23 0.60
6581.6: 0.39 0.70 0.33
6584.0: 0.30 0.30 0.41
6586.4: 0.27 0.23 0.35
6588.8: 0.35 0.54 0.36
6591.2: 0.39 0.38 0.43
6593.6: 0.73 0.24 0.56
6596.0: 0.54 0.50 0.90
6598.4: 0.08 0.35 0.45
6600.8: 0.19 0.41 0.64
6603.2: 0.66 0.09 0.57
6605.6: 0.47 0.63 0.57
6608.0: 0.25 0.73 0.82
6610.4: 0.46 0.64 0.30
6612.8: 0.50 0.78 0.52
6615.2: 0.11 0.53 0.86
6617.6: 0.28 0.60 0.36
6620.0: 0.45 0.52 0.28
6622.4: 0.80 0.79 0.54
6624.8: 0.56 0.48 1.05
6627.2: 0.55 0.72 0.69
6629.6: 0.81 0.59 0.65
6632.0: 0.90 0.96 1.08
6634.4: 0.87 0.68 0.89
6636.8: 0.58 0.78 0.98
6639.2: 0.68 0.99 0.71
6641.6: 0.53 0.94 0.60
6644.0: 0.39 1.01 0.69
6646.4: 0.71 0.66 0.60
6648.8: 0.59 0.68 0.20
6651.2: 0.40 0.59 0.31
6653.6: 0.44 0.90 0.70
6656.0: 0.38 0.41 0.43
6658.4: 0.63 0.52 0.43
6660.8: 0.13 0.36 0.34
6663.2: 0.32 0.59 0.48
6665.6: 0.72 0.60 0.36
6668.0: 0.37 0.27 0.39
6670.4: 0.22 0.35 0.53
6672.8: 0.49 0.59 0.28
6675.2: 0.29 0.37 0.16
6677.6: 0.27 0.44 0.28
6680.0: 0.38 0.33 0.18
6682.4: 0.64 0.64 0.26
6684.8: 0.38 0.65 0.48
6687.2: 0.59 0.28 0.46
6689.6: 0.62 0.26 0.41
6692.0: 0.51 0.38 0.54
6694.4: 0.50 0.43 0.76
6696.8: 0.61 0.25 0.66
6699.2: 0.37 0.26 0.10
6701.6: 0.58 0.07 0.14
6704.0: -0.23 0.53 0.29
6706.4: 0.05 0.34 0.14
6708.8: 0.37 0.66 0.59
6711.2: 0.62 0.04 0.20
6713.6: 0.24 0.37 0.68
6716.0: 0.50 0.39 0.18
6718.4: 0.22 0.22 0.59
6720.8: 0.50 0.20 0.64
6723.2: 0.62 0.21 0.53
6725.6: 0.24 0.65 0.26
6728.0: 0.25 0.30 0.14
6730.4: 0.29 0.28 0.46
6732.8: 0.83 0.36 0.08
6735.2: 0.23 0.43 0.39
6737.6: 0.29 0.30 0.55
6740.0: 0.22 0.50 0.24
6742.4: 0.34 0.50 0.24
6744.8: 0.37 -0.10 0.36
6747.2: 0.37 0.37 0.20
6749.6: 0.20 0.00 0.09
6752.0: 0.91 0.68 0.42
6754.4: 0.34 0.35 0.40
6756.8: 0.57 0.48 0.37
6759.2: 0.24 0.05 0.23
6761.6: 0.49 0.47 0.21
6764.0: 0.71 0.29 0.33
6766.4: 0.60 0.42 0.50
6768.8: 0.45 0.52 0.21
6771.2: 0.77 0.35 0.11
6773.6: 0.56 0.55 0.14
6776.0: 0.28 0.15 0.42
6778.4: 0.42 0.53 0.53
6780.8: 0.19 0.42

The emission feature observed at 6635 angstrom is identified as Mg II 2798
